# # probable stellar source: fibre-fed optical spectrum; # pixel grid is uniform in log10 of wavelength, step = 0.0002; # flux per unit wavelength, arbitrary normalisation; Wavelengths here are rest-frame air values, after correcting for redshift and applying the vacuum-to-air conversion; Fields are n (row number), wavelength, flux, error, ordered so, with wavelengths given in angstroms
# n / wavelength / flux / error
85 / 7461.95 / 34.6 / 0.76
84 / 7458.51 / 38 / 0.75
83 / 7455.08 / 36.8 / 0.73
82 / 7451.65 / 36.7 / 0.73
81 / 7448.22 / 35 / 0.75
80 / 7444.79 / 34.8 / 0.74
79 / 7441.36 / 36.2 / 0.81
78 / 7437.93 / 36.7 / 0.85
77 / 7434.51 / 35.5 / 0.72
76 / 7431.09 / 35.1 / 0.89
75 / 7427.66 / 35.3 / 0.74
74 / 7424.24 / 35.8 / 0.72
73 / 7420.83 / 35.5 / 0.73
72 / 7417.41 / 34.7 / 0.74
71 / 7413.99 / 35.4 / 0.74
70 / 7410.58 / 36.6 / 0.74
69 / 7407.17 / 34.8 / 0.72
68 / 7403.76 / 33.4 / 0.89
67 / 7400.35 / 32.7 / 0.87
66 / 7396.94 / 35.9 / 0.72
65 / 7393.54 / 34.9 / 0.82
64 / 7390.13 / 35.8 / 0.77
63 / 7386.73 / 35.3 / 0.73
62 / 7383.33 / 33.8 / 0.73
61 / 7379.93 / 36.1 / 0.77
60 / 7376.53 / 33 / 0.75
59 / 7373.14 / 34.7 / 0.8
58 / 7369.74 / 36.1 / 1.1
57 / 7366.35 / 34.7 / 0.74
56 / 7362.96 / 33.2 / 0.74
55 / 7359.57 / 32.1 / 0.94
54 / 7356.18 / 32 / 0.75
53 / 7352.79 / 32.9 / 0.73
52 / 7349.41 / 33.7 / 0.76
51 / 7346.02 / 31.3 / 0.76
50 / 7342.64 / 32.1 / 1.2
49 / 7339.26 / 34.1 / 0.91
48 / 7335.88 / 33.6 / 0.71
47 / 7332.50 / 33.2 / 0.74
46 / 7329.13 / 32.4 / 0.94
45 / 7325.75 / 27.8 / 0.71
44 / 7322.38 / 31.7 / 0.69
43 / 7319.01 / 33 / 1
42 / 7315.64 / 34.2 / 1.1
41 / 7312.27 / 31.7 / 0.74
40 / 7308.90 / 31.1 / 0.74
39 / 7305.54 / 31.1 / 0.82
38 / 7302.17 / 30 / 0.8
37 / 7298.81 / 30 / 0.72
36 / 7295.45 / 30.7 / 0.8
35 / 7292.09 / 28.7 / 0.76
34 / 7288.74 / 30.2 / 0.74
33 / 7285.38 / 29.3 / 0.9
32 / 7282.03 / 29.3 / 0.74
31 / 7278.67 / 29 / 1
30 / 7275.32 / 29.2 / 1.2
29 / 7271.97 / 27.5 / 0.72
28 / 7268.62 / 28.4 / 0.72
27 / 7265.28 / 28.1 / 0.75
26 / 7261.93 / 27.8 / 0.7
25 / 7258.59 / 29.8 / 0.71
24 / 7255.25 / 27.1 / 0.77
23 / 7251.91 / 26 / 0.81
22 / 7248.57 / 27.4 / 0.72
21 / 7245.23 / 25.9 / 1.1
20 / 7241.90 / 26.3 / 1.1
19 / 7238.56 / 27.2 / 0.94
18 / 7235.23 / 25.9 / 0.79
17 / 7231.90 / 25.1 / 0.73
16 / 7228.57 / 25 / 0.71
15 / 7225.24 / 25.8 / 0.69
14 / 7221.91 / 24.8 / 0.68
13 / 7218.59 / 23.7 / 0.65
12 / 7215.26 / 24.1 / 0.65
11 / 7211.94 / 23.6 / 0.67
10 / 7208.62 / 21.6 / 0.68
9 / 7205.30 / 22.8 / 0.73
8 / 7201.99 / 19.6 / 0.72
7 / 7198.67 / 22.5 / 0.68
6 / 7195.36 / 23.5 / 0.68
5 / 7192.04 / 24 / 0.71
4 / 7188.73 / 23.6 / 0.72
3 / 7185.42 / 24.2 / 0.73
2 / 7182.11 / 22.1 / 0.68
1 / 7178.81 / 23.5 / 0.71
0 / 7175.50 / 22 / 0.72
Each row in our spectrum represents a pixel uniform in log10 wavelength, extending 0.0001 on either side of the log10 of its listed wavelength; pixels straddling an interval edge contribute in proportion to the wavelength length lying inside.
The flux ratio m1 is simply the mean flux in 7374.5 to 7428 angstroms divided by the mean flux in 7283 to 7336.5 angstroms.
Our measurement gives 1.12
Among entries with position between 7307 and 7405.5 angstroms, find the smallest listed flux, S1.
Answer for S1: 27.8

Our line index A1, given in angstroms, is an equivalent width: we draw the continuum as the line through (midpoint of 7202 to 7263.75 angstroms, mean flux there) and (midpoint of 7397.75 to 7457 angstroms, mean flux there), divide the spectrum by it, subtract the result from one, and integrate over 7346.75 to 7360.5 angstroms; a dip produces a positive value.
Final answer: -0.45 angstroms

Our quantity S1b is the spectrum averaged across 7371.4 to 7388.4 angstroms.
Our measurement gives 34.6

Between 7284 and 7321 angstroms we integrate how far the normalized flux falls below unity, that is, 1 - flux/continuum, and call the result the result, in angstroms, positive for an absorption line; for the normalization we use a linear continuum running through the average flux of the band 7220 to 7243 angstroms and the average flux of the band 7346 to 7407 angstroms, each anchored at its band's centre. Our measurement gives -1.4 angstroms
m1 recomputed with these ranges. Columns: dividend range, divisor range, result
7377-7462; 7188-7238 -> 1.49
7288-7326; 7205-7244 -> 1.25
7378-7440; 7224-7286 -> 1.29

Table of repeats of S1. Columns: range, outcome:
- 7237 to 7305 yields 25.9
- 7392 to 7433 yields 32.7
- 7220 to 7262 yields 24.8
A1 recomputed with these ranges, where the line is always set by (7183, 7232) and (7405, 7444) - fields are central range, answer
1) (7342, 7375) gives -1.5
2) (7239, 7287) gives -2.4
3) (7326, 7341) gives -1.1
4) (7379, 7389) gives -0.5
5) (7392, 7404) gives -0.1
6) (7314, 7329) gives -1.0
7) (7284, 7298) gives -0.8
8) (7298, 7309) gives -0.6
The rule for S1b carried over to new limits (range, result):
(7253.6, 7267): 28.2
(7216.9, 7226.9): 24.8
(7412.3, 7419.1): 35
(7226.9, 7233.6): 25.1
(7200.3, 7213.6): 21.9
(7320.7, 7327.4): 29.8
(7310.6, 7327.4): 31.7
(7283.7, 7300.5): 29.8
